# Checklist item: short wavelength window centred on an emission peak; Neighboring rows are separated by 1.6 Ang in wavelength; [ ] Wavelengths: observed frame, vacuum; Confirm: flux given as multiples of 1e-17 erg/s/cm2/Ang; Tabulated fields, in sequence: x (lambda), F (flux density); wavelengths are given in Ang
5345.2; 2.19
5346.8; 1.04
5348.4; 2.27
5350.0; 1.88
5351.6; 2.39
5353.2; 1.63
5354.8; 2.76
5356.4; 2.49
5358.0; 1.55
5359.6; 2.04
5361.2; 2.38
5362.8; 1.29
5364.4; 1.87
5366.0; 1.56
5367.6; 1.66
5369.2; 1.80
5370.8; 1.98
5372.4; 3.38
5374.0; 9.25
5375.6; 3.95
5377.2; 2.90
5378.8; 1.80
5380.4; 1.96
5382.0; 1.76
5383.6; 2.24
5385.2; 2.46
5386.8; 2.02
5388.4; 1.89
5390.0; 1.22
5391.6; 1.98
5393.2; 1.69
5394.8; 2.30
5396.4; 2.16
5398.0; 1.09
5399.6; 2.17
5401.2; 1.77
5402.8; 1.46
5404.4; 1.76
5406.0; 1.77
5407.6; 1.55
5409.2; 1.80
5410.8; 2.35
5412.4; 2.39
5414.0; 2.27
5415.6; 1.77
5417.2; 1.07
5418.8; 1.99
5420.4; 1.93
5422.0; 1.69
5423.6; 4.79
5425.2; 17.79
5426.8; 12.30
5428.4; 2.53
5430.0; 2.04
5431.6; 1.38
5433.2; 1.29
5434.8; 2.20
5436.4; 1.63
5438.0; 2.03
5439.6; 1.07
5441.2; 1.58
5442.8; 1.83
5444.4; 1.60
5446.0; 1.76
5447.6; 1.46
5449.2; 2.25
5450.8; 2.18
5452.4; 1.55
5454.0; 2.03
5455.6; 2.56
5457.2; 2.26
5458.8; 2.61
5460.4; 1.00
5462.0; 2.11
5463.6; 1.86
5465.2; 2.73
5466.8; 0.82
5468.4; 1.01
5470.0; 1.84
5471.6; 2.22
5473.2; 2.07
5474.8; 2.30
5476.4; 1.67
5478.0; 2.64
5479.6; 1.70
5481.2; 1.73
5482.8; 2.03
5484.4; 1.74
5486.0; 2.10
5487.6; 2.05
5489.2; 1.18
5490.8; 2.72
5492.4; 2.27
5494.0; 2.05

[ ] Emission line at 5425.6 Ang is [O III] 5007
